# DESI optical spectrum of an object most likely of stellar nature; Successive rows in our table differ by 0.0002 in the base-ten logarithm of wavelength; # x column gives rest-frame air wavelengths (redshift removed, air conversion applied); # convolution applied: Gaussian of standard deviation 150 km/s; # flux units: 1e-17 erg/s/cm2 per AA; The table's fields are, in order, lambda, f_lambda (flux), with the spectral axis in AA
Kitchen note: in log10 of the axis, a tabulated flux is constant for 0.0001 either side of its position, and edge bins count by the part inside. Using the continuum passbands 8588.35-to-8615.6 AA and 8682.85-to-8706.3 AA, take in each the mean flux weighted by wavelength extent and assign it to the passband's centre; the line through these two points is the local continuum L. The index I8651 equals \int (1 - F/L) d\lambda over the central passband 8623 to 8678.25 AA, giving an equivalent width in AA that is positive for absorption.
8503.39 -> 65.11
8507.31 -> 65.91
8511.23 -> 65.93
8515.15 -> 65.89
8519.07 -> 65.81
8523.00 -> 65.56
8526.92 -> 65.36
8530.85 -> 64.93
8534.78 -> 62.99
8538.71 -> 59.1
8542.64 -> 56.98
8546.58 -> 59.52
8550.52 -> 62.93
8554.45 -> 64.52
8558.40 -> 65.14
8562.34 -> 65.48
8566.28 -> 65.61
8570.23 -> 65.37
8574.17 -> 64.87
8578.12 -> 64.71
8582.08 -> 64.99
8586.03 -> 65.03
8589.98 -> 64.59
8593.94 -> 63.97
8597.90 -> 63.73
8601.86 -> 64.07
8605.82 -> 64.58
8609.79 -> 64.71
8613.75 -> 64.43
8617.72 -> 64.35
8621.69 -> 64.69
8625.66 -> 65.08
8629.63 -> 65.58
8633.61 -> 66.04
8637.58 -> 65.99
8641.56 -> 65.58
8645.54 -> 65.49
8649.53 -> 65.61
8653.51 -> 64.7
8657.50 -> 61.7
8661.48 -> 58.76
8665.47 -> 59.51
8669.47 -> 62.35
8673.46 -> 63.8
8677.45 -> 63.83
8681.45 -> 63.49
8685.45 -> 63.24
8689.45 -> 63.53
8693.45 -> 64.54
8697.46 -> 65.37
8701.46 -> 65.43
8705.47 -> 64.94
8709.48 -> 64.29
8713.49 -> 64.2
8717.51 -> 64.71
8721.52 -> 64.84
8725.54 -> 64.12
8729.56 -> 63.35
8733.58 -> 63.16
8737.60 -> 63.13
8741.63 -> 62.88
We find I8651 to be 0.4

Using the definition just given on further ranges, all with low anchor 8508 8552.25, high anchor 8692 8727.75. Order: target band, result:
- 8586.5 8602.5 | -0.1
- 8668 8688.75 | 0.3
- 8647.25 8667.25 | 0.7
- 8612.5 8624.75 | -0.1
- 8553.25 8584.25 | -0.7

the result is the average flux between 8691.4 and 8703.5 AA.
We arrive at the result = 65.1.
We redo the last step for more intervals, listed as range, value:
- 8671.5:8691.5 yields 63.6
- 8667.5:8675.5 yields 63.1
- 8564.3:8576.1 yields 65.3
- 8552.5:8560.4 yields 64.8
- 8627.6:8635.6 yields 65.8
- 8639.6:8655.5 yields 65.3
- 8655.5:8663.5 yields 60.3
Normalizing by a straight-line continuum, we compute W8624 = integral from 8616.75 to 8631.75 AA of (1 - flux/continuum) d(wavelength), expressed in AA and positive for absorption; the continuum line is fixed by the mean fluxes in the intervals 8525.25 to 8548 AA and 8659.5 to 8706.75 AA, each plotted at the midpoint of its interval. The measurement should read -0.6 AA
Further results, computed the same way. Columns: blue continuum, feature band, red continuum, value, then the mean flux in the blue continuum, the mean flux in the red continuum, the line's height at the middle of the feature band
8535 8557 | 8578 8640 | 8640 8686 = -2.68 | 60.9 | 63.1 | 62.1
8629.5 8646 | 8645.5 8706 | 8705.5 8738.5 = 1.47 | 65.8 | 64.1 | 65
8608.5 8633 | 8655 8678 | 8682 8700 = 1.01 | 64.9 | 64.2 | 64.4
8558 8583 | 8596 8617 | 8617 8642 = 0.32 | 65.2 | 65.4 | 65.3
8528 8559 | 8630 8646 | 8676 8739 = -0.65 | 62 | 64.1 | 63.2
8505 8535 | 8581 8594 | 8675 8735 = 0.05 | 65.4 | 64.2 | 65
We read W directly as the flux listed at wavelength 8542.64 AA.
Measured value 56.98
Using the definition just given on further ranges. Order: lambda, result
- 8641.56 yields 65.58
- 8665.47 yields 59.51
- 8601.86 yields 64.07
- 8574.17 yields 64.87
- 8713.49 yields 64.2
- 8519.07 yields 65.81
